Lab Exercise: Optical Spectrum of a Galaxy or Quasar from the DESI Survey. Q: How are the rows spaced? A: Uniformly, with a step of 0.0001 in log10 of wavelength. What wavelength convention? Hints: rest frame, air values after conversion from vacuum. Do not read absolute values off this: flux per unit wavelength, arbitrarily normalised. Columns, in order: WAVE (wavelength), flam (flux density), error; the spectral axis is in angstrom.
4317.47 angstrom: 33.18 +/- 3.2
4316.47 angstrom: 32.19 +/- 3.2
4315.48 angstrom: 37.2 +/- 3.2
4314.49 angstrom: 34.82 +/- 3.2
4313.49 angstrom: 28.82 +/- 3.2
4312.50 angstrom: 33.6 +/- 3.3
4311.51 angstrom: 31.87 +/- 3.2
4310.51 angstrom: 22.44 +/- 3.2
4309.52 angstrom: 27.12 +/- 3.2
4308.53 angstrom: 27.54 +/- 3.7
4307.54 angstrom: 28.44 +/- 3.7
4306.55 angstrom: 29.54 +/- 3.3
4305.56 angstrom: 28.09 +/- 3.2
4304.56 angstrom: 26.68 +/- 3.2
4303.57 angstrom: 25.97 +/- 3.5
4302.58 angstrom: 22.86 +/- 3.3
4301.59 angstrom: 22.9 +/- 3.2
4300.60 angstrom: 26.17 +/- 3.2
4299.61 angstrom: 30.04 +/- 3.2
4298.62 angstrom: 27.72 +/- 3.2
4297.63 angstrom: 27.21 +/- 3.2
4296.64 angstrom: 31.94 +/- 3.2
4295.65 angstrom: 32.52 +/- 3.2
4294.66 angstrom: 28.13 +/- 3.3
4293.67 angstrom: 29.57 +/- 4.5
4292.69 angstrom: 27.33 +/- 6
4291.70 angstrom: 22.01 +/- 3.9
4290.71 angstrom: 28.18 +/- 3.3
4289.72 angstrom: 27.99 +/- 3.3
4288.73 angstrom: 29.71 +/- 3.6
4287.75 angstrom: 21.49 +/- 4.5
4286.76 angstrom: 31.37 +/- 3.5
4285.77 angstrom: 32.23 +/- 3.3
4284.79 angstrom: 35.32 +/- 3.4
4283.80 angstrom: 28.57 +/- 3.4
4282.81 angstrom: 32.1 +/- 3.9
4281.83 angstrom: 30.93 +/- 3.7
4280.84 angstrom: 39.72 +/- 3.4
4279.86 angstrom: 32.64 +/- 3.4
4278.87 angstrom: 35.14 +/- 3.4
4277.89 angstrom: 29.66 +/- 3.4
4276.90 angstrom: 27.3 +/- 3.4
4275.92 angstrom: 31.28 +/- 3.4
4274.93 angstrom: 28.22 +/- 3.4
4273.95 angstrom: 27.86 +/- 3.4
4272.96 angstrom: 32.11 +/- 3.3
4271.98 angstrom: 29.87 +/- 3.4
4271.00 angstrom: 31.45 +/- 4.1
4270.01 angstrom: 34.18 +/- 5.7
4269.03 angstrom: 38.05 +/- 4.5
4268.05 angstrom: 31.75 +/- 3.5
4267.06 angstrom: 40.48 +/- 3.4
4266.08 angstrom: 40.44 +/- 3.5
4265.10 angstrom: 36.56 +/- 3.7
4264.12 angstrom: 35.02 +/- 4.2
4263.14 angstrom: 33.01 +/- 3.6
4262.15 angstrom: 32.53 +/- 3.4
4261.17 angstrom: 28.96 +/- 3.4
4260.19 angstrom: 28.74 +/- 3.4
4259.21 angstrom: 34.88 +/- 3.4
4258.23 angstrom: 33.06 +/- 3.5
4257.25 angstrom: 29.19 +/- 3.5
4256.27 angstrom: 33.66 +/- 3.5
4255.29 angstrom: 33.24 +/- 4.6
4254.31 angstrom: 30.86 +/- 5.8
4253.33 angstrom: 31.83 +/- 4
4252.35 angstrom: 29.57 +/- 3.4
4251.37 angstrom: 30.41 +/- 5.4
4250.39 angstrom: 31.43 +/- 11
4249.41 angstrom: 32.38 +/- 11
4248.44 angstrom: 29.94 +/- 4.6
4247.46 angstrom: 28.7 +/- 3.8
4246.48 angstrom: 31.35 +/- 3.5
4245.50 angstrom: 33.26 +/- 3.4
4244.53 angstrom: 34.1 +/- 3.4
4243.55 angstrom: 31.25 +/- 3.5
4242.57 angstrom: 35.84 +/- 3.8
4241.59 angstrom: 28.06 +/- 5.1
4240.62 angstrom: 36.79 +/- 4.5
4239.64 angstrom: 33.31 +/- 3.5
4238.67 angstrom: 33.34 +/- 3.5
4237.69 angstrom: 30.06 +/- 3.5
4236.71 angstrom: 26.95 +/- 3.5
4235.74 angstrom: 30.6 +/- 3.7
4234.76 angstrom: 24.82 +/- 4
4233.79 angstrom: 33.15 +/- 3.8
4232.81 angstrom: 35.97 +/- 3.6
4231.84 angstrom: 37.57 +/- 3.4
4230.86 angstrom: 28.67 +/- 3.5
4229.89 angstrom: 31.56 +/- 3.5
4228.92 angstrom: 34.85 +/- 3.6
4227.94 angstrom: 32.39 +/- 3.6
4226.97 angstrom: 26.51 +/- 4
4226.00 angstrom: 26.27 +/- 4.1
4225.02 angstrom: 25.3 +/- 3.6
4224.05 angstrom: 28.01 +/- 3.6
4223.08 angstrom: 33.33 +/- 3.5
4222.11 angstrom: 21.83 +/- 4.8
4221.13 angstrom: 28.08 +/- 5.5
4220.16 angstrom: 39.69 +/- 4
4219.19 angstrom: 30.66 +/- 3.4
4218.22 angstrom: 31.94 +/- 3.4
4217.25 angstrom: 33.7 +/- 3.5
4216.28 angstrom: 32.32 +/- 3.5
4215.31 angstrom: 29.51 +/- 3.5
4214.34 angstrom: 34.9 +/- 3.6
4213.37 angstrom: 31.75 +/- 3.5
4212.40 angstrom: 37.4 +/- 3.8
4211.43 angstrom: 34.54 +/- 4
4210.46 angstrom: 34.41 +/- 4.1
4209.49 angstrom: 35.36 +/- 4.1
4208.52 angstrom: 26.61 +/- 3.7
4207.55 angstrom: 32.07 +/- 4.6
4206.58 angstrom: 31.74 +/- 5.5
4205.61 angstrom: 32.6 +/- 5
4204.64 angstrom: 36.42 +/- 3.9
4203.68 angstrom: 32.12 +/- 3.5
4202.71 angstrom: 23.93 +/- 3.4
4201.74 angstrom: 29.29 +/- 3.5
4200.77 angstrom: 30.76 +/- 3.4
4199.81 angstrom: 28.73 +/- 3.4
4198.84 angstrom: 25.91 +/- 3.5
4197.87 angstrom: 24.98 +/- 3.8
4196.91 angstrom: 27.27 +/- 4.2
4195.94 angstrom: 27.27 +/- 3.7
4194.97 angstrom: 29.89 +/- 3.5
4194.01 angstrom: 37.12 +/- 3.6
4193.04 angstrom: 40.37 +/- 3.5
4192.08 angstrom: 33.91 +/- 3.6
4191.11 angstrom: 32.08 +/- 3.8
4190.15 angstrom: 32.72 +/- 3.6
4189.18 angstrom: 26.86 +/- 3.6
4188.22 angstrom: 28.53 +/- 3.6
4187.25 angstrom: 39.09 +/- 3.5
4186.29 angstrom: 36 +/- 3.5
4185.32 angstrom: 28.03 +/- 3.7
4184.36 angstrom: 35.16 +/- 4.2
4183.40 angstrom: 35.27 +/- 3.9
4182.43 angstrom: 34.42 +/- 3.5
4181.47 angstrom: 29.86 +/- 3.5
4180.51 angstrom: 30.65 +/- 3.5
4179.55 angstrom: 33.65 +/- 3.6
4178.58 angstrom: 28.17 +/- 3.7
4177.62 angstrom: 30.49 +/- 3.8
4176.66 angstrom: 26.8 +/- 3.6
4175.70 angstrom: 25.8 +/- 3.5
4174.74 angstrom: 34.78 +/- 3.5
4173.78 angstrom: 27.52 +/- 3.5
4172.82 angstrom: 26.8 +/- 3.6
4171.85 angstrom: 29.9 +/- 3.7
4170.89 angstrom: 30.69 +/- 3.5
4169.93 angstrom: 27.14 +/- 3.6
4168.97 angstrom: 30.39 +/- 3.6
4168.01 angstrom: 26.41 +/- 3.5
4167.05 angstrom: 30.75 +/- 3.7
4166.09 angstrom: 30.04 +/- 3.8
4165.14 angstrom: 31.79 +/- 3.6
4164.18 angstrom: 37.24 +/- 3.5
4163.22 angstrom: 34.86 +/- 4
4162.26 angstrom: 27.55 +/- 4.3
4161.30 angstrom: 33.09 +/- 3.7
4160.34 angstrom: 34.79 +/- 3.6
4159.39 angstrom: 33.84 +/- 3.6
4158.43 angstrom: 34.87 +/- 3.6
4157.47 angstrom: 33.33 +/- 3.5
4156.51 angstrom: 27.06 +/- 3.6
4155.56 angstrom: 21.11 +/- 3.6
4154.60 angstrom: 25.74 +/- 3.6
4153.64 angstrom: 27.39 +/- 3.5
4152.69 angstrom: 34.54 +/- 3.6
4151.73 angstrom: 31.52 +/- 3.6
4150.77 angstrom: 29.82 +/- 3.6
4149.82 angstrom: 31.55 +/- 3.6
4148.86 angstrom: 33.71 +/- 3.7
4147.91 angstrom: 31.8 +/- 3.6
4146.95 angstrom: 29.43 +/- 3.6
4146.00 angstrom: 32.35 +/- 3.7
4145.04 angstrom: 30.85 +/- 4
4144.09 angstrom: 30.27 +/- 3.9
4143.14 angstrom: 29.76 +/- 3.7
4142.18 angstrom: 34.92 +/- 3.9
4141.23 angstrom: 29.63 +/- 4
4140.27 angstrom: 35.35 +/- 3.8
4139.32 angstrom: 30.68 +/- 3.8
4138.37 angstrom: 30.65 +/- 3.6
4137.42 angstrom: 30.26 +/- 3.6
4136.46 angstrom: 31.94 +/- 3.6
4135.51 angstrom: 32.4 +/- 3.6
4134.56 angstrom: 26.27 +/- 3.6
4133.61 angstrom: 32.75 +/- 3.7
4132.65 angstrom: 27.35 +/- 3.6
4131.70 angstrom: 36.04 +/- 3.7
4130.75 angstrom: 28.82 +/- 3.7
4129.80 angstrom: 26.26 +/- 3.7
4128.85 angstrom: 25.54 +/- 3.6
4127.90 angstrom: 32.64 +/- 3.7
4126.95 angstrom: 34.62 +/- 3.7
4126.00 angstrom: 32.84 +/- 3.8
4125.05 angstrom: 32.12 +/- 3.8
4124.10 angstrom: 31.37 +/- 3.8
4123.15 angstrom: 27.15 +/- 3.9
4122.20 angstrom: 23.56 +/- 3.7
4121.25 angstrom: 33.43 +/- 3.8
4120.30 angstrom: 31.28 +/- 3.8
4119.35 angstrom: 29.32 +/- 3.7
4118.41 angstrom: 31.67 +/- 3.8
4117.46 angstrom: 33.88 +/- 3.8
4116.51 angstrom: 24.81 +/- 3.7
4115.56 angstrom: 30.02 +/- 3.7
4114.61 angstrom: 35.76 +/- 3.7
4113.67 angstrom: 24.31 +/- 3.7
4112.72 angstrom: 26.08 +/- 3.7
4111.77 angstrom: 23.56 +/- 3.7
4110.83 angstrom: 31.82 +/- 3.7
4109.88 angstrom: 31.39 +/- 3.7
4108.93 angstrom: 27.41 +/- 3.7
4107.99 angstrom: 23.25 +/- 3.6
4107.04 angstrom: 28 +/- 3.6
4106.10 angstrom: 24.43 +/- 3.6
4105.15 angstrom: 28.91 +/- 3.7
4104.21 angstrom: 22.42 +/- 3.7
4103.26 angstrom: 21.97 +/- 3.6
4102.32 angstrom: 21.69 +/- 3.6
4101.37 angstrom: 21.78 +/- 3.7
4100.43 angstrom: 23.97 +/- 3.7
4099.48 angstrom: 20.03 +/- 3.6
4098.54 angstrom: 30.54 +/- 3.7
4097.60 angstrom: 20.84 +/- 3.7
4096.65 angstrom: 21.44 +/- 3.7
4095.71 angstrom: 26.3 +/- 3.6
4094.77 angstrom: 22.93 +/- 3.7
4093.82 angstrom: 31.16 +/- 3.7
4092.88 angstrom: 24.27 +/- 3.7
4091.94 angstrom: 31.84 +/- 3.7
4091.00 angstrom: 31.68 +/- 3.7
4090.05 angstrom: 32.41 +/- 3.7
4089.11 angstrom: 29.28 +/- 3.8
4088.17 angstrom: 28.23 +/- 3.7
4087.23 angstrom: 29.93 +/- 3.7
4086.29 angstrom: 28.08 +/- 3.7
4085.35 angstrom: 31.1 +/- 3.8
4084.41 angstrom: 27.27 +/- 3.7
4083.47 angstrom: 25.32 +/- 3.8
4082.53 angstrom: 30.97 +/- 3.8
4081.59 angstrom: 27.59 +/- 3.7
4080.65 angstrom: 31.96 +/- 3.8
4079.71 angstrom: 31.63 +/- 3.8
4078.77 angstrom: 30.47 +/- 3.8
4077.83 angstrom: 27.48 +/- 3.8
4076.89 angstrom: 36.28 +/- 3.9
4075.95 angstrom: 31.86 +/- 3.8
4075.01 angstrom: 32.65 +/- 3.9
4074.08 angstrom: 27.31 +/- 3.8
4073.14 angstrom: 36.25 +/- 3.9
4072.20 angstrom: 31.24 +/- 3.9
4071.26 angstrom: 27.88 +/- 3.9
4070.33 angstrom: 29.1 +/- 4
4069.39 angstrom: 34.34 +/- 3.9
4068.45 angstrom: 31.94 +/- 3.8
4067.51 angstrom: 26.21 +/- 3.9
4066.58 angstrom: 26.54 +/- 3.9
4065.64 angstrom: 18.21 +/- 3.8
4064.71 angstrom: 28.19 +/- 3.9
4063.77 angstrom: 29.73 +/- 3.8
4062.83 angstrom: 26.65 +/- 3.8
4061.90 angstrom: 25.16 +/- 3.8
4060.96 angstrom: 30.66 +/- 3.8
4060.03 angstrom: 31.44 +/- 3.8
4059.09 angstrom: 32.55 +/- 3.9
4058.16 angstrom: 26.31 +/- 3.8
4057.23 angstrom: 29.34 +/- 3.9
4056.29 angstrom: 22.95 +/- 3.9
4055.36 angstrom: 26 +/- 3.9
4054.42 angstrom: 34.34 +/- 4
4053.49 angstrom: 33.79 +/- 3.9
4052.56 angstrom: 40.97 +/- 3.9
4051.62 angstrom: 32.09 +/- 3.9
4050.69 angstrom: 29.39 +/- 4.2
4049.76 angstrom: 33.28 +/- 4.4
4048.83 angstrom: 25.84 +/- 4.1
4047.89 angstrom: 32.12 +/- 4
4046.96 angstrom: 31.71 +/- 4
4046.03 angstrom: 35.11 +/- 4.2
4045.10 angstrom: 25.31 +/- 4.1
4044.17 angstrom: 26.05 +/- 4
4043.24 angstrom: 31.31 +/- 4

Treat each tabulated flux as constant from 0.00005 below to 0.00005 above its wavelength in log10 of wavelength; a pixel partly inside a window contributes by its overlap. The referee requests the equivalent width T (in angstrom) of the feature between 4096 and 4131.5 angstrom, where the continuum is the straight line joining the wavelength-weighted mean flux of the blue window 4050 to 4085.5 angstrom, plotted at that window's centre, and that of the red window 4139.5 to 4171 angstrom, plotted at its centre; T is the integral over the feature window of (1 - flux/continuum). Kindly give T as 3.3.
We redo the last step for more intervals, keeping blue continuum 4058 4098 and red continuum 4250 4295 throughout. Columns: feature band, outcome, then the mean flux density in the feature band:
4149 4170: -0.55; 30.8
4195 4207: 0.50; 29.3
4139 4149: -0.62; 31.7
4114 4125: -0.27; 30.2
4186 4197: -0.83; 32.7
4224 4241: 0.02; 30.9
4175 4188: -0.64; 31.8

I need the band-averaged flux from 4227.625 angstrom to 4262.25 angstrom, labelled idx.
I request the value 31.7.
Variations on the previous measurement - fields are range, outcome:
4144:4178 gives 30.4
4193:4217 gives 31.3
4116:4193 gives 30.9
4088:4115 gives 26.4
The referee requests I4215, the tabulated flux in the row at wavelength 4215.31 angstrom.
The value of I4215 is 29.51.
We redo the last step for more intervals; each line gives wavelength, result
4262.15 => 32.53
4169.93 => 27.14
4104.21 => 22.42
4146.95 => 29.43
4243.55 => 31.25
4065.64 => 18.21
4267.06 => 40.48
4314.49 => 34.82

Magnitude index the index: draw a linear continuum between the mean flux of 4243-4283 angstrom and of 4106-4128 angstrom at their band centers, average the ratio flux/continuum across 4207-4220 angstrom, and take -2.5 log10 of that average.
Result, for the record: -0.05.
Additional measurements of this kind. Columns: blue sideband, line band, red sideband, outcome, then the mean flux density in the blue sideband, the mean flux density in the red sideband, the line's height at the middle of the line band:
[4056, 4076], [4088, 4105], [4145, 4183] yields 0.15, 28.9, 30.6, 29.4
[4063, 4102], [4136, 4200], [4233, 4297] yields -0.04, 28.4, 31.5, 29.8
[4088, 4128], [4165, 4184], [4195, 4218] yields 0.00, 27.8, 31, 30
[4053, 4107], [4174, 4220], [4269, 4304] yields -0.10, 28.2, 29.6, 29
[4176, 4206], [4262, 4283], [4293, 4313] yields -0.15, 31.2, 28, 28.9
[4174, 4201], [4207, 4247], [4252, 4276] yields 0.01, 31.2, 32.7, 32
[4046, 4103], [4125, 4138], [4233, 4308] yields -0.04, 28.9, 30.8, 29.5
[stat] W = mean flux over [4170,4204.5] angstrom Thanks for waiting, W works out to 30.7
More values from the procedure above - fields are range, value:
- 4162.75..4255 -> 31.2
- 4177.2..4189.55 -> 32.1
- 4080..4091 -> 29.4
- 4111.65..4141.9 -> 30.2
